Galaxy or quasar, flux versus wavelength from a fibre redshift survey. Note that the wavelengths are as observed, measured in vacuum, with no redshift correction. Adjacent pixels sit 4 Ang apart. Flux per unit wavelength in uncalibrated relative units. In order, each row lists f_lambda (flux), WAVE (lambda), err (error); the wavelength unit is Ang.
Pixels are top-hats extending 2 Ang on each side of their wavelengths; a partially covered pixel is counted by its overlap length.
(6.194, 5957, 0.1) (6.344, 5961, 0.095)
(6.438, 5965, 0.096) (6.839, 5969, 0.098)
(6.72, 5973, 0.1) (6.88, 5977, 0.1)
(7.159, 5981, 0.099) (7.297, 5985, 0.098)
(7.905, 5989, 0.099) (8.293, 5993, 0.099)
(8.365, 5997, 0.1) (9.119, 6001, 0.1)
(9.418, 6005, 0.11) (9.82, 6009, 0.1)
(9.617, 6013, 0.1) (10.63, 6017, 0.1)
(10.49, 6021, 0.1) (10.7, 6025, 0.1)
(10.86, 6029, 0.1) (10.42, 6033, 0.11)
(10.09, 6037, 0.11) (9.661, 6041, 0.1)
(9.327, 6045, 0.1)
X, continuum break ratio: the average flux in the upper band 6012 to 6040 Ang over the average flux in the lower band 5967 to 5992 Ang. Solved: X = 1.45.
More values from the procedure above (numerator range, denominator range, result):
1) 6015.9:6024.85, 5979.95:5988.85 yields 1.43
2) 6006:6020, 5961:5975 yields 1.51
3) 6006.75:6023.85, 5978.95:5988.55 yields 1.38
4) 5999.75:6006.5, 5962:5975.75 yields 1.39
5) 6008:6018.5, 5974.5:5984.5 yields 1.42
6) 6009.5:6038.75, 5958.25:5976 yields 1.58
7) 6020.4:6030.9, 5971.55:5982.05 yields 1.55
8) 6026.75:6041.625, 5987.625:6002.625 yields 1.23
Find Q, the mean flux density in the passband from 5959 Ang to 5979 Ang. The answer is 6.64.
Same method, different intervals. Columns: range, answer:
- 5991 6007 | 8.8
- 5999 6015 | 9.49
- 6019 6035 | 10.6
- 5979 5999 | 7.8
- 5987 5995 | 8.1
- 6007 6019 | 10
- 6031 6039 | 10.3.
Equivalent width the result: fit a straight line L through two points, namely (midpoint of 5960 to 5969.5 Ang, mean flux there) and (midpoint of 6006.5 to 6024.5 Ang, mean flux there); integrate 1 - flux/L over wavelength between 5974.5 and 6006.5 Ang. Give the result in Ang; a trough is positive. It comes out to 1.4 Ang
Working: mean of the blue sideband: 6.51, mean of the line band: 8.01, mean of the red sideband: 10.2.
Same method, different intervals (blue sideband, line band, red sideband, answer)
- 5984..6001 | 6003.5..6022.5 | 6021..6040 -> -1.2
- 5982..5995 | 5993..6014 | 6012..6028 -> -0.3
